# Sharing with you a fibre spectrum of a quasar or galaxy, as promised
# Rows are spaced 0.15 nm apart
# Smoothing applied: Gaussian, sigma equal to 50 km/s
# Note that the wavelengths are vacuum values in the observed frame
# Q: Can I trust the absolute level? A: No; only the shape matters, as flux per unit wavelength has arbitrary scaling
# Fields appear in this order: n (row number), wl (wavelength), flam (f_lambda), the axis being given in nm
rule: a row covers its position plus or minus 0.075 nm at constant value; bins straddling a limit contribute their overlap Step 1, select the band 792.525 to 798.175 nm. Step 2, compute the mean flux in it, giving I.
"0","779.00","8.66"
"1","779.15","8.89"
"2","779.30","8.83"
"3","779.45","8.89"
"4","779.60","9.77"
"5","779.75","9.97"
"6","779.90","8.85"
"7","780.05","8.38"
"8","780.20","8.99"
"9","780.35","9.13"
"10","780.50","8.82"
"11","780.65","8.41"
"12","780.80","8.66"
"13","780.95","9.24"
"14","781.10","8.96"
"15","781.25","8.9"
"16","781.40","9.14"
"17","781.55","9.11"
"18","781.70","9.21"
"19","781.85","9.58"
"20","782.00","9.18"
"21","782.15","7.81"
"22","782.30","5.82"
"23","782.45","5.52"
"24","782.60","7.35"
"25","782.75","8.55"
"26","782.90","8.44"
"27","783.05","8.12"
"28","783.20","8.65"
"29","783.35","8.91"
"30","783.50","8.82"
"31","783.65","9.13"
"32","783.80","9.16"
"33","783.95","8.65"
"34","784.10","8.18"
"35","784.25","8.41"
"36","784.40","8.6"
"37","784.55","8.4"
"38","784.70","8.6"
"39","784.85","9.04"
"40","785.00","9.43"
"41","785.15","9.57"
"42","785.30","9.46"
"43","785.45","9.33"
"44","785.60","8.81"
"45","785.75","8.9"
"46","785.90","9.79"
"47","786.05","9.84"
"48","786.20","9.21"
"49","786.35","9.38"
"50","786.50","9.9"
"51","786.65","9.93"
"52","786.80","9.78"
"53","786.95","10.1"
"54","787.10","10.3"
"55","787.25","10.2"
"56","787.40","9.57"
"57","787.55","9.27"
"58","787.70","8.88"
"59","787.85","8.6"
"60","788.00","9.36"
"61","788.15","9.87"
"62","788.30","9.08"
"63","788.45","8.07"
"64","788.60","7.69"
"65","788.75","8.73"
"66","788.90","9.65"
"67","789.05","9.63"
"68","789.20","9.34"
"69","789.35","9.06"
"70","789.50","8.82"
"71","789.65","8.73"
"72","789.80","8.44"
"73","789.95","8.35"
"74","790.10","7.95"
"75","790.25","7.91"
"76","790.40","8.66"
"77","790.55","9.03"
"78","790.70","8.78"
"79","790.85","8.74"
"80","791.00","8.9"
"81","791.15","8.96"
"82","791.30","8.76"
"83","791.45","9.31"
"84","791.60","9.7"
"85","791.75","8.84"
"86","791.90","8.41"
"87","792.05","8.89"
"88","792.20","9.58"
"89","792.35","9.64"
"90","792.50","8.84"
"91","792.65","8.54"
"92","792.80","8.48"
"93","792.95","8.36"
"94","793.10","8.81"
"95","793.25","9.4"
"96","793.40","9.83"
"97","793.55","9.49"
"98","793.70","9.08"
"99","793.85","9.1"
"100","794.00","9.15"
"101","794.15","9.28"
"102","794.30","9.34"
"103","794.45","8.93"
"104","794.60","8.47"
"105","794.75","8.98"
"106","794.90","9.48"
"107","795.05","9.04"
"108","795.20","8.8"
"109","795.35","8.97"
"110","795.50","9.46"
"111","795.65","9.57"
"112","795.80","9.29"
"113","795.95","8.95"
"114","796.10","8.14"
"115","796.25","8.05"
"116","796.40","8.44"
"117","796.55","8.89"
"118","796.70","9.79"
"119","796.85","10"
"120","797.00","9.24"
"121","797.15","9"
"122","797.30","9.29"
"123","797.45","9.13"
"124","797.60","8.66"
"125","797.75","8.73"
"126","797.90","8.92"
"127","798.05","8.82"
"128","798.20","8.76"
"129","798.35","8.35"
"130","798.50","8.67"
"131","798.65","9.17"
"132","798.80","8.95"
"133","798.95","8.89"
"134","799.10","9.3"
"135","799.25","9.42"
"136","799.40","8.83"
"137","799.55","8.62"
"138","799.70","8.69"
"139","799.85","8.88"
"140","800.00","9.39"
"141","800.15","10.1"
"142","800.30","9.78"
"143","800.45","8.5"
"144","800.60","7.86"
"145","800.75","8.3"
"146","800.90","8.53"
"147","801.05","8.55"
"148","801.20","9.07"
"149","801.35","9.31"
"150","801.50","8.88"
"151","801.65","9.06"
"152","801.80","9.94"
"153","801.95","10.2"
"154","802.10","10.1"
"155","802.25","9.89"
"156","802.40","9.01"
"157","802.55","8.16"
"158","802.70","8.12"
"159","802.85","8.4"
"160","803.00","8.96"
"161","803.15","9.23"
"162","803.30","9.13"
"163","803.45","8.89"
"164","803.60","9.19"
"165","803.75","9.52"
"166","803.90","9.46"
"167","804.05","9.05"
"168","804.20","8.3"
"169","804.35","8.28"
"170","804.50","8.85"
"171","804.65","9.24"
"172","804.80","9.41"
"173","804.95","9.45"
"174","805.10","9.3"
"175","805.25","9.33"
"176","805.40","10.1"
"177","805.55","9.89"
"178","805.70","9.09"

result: 9.02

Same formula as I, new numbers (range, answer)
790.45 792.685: 9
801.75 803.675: 9.16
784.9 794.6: 9.12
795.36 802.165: 9.03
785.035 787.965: 9.51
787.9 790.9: 8.79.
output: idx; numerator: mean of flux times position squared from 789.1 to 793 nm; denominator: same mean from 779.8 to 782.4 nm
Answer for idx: 1.0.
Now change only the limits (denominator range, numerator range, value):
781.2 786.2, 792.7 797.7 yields 1.07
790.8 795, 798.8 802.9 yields 1.02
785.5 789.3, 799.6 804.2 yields 1.00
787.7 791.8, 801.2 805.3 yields 1.07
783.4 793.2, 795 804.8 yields 1.03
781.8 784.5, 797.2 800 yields 1.12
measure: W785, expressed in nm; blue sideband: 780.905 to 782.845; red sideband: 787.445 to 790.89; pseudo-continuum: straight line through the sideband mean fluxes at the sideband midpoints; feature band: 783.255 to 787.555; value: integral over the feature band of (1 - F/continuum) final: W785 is -0.35 nm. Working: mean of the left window 8.32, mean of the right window 8.82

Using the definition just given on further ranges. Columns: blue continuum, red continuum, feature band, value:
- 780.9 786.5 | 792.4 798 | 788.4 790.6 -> 0.053 nm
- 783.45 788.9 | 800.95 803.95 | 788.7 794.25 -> 0.129 nm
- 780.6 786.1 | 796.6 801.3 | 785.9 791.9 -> -0.219 nm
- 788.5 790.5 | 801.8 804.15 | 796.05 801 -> 0.053 nm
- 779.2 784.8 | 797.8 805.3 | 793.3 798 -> -0.095 nm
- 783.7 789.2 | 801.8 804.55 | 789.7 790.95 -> 0.092 nm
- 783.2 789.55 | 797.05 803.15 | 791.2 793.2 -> 0.033 nm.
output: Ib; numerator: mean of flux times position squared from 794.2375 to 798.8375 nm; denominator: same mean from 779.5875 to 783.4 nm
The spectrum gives 1.09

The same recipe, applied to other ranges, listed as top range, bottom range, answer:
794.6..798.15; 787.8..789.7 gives 1.02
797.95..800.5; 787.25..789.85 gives 1.03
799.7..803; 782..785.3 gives 1.13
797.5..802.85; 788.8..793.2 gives 1.04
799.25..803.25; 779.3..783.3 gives 1.10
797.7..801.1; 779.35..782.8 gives 1.08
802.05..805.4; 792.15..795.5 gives 1.02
